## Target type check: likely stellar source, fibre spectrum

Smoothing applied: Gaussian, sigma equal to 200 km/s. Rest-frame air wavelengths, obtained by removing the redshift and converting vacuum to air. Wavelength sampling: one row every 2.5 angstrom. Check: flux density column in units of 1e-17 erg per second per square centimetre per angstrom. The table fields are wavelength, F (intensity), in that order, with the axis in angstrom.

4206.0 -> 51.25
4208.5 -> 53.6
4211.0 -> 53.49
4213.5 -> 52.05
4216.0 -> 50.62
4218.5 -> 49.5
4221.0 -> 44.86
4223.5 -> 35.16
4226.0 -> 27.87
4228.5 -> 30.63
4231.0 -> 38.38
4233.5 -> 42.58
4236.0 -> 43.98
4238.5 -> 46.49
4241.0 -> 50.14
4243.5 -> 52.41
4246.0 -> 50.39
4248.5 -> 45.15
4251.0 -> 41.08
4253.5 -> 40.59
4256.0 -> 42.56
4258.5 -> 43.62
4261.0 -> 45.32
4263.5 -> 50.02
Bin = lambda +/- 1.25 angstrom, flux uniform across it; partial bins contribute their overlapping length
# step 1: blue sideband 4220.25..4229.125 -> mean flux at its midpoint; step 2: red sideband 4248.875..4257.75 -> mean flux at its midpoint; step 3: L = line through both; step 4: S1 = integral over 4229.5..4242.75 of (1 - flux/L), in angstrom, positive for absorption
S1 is -2.5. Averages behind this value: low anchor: 34.3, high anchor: 41.9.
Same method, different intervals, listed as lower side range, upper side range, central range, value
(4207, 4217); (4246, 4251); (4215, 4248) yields 3.6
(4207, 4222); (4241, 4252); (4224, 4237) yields 3.4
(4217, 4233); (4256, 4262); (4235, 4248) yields -2.4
